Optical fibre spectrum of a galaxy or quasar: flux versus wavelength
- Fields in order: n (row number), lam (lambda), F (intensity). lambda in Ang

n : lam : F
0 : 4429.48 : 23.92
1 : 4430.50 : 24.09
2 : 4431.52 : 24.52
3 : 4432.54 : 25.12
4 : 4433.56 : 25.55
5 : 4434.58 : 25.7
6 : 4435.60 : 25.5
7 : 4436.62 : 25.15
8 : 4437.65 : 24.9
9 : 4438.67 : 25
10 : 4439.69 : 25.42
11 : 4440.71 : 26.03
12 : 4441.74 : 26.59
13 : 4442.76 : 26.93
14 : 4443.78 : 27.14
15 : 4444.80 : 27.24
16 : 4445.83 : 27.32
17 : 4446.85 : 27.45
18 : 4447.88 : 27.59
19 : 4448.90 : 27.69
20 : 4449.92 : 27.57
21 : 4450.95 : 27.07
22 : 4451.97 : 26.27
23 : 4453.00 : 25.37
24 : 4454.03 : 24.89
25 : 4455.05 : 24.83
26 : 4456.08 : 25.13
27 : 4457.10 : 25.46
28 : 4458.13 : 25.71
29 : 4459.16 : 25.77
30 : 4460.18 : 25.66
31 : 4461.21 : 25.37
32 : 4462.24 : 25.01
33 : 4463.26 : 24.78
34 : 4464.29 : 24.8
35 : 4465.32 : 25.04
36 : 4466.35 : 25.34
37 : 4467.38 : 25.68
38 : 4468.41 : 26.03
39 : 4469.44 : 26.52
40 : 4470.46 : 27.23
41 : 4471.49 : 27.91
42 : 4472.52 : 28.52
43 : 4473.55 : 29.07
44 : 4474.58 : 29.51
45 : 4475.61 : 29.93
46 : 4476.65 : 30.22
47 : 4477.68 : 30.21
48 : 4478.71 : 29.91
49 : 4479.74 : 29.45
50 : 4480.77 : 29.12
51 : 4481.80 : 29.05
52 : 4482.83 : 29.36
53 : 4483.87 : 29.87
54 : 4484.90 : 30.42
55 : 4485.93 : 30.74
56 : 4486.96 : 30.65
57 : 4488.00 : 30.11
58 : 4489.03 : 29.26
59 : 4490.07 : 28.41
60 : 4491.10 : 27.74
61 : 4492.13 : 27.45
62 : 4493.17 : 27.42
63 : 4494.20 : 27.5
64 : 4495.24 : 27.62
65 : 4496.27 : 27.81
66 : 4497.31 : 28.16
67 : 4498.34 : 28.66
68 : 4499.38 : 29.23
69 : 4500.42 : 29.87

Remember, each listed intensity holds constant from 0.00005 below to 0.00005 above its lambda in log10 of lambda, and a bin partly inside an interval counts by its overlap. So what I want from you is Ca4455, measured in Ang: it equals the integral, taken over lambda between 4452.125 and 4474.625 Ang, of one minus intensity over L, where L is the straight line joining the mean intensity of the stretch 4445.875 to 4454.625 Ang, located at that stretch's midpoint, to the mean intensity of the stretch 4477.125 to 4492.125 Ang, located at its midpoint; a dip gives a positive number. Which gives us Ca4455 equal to 1.5 Ang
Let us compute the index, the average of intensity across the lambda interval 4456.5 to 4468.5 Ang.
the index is 25.4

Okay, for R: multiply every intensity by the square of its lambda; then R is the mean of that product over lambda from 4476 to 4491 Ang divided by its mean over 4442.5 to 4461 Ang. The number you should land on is 1.14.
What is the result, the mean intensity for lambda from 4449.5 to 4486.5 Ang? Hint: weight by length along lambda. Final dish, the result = 27.3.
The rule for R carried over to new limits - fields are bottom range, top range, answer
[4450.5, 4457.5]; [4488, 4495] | 1.12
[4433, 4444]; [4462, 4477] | 1.06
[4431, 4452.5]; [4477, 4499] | 1.13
